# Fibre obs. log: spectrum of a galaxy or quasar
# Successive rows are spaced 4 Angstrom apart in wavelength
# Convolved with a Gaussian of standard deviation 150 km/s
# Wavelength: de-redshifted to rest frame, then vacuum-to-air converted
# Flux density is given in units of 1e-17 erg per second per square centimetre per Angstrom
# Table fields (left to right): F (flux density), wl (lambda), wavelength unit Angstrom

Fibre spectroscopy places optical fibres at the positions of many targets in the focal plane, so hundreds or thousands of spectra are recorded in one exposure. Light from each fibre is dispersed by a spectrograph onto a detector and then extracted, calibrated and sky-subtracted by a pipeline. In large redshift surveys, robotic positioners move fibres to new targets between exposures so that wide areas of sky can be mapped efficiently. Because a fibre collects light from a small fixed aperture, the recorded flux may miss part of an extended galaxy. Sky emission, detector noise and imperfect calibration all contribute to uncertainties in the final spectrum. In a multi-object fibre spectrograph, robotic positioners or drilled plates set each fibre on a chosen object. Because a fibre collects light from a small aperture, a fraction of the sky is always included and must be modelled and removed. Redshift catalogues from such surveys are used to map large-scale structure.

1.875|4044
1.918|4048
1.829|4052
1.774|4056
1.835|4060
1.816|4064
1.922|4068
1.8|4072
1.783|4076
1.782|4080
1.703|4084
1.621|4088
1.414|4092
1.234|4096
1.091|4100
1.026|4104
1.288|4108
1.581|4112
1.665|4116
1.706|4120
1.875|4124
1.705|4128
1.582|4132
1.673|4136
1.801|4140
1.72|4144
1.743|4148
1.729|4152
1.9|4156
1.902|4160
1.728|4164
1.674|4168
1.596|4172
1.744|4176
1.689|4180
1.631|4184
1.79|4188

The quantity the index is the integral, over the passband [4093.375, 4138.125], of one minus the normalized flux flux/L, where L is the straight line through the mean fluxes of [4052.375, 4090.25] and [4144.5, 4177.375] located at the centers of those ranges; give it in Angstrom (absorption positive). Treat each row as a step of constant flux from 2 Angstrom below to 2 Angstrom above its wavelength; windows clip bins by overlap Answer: 6.91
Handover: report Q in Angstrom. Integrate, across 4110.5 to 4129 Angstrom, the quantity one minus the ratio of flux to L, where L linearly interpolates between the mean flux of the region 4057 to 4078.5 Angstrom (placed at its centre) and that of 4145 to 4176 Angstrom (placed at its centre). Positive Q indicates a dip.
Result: 0.77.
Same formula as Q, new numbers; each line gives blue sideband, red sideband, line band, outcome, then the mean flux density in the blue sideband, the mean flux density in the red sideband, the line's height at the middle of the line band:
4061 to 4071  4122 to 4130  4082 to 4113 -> 7.8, 1.86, 1.79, 1.82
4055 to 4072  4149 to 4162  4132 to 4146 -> 1.0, 1.84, 1.84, 1.84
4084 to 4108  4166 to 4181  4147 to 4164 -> -2.4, 1.31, 1.67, 1.59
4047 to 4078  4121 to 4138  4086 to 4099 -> 2.8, 1.83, 1.71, 1.78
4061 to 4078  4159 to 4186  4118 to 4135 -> 0.4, 1.83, 1.7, 1.76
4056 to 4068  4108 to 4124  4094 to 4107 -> 4.3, 1.83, 1.63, 1.69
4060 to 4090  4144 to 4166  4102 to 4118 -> 3.5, 1.78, 1.79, 1.79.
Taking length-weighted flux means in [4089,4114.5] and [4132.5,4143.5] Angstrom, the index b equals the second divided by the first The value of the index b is 1.3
